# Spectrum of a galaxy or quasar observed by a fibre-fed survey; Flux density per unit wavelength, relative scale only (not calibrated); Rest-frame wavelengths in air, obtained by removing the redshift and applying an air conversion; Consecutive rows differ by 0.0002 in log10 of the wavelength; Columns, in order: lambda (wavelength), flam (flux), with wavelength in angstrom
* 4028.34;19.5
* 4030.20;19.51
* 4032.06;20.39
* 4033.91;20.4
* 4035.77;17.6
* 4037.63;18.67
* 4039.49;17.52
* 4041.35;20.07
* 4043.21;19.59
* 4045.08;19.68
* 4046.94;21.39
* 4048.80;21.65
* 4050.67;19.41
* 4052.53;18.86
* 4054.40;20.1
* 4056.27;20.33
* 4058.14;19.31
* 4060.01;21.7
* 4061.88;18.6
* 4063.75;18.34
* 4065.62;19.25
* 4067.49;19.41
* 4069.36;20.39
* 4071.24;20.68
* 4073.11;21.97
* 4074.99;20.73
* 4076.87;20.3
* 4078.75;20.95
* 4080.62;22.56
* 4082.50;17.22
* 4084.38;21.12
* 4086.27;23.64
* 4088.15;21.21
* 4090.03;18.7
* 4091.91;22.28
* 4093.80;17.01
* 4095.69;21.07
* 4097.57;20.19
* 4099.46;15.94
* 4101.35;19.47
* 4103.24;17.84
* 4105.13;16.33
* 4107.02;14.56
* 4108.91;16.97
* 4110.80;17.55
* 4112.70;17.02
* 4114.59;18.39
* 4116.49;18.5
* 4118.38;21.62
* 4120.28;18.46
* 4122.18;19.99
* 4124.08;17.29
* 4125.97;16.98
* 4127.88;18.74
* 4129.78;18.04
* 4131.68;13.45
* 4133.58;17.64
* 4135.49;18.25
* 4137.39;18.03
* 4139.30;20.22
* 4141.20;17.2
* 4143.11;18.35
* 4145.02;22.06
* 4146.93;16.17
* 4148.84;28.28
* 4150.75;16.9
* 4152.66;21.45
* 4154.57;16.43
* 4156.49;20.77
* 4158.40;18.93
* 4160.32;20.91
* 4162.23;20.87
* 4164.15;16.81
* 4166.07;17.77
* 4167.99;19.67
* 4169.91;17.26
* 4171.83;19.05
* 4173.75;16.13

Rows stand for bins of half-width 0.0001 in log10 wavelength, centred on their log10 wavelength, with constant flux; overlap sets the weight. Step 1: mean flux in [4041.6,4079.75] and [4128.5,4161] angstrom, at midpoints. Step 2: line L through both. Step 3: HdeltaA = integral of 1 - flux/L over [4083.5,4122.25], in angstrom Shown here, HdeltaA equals 1.3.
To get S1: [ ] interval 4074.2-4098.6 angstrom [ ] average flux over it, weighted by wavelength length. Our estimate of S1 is 20.5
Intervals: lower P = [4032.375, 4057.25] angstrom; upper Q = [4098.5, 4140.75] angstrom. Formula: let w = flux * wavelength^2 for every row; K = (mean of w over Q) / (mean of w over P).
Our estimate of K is 0.9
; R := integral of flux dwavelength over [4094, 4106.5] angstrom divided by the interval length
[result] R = 18.2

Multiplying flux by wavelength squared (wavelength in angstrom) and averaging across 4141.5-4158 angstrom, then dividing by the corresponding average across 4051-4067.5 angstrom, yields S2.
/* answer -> 1.06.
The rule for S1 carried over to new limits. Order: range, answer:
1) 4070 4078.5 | 20.9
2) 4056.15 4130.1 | 19.3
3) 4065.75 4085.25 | 20.5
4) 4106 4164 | 18.6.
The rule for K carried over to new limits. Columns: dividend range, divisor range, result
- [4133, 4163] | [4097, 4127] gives 1.11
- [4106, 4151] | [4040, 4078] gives 0.95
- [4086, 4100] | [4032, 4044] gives 1.07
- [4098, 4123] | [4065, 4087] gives 0.88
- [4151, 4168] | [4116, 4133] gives 1.08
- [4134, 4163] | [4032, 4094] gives 1.02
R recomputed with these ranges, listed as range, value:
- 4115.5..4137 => 18.1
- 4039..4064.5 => 19.8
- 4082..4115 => 18.7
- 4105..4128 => 17.9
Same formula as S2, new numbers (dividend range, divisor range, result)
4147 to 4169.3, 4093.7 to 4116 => 1.14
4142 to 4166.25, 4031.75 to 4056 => 1.06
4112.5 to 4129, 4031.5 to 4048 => 0.99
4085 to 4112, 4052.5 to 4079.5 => 0.95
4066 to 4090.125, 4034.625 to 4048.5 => 1.09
